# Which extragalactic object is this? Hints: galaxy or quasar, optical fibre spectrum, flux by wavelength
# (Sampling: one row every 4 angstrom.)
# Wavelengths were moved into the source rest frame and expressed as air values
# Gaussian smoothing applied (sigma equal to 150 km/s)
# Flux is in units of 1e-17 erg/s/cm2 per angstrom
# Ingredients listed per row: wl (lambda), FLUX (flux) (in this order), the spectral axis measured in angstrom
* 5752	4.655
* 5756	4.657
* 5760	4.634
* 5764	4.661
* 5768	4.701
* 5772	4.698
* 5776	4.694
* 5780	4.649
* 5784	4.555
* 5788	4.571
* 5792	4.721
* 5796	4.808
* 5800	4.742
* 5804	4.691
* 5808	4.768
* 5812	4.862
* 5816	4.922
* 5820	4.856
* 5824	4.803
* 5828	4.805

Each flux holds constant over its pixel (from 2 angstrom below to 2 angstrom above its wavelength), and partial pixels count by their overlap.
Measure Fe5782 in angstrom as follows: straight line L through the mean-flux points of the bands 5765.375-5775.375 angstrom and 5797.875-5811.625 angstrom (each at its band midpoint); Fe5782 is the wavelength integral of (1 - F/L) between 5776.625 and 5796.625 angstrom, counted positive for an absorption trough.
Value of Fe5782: 0.3 angstrom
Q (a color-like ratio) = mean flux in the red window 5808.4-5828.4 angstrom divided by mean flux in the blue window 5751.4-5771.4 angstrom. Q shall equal 1.0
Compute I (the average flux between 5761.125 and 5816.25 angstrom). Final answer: 4.71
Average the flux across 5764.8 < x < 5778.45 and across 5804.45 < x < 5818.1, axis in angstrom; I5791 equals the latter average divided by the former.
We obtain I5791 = 1.0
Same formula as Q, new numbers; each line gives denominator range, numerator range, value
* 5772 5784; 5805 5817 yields 1.04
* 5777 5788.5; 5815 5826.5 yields 1.05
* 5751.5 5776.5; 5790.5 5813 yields 1.02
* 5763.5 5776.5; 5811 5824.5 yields 1.04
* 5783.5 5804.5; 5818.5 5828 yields 1.03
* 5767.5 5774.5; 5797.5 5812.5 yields 1.01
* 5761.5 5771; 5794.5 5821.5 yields 1.03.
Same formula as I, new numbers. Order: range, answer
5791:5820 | 4.79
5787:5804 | 4.72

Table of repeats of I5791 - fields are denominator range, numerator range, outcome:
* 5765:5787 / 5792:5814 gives 1.02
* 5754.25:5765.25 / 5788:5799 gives 1.02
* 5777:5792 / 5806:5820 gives 1.05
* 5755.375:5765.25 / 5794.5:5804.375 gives 1.02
